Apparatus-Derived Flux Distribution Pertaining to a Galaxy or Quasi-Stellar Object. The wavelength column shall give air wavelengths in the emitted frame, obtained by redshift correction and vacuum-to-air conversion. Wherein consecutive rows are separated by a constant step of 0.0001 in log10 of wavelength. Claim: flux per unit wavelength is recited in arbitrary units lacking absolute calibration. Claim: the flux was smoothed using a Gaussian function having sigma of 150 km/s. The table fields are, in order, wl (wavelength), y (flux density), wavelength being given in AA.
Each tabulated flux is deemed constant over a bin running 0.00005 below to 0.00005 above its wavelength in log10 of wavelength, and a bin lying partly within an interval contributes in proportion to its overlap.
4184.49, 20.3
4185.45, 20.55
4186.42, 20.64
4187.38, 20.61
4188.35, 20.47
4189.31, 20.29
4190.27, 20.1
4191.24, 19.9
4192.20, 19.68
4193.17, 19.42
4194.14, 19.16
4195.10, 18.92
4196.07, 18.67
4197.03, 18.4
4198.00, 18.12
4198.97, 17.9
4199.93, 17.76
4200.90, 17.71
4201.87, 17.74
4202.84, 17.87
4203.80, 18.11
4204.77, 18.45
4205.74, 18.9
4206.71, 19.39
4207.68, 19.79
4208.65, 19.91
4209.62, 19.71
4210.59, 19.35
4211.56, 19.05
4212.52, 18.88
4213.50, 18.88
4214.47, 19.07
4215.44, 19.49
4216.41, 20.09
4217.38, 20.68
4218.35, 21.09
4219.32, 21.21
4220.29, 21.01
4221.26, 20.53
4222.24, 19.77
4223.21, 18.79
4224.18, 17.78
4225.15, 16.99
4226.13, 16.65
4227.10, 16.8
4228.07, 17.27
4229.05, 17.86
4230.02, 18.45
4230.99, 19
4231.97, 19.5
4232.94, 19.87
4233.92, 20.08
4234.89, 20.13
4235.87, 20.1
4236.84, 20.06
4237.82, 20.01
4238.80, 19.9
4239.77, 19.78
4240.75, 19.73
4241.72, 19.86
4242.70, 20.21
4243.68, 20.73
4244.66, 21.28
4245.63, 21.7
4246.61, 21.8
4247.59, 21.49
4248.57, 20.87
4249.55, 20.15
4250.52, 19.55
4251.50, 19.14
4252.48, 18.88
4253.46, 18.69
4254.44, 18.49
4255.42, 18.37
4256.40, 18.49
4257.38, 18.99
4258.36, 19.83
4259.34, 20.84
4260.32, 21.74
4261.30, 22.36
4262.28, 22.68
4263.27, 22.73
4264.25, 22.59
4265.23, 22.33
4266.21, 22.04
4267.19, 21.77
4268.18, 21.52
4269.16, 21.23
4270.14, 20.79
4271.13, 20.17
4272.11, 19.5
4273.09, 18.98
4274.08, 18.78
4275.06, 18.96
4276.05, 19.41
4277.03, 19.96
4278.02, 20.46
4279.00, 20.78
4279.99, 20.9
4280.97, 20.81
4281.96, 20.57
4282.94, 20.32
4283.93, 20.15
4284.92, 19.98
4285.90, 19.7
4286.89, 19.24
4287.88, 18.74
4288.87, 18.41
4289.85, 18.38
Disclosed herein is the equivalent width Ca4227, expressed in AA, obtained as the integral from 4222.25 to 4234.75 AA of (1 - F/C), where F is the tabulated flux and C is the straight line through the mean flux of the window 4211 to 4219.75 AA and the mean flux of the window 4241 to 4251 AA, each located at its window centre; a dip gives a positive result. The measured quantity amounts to 1.2 AA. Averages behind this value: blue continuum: 19.8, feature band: 18.4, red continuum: 20.8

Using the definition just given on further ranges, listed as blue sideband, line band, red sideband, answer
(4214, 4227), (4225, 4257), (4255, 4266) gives 1.2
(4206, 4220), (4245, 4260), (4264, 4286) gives 0.3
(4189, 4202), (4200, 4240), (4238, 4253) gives 0.9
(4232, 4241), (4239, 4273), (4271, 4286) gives -1.0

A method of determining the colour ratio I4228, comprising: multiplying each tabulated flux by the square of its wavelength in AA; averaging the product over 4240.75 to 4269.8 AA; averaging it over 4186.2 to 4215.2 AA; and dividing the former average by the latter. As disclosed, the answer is 1.11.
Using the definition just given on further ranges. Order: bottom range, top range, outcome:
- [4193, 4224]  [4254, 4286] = 1.10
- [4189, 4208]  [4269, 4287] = 1.11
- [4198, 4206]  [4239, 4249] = 1.17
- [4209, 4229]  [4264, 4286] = 1.10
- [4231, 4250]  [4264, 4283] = 1.03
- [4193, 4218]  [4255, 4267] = 1.15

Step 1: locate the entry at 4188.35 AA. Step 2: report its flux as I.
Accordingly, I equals 20.47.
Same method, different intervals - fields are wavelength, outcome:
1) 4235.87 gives 20.1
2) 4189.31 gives 20.29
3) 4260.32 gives 21.74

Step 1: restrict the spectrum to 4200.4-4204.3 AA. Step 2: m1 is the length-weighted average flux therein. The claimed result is 17.9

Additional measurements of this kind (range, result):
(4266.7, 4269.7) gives 21.5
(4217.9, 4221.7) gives 21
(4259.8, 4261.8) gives 22.1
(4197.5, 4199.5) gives 18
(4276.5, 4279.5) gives 20.4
